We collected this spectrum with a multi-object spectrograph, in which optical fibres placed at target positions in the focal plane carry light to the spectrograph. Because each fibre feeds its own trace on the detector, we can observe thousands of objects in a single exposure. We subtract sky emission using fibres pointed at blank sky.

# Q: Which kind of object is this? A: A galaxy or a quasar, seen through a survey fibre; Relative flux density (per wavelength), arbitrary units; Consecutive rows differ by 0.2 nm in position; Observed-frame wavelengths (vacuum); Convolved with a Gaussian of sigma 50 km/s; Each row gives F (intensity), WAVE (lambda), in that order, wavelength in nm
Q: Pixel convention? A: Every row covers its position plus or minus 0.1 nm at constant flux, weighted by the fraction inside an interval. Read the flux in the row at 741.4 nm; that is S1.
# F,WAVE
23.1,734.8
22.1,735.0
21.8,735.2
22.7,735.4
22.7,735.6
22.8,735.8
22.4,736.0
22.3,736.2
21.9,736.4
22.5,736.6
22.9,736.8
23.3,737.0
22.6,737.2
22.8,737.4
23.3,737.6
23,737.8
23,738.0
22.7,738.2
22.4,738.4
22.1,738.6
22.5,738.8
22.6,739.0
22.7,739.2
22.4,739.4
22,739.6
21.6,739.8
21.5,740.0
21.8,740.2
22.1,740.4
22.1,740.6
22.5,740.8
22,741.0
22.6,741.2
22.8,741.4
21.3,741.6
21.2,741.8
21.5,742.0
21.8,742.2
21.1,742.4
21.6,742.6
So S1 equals 22.8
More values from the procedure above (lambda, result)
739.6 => 22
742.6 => 21.6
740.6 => 22.1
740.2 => 21.8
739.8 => 21.6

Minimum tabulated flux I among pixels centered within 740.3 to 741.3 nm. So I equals 22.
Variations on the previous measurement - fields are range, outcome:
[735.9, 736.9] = 21.9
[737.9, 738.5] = 22.4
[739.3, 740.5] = 21.5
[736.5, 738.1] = 22.5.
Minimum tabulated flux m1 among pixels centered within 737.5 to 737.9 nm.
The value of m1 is 23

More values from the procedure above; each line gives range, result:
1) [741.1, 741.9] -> 21.2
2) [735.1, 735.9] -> 21.8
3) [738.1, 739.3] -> 22.1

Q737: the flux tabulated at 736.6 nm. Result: 22.5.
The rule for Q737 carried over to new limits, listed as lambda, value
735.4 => 22.7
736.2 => 22.3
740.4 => 22.1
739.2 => 22.7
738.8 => 22.5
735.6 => 22.7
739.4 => 22.4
